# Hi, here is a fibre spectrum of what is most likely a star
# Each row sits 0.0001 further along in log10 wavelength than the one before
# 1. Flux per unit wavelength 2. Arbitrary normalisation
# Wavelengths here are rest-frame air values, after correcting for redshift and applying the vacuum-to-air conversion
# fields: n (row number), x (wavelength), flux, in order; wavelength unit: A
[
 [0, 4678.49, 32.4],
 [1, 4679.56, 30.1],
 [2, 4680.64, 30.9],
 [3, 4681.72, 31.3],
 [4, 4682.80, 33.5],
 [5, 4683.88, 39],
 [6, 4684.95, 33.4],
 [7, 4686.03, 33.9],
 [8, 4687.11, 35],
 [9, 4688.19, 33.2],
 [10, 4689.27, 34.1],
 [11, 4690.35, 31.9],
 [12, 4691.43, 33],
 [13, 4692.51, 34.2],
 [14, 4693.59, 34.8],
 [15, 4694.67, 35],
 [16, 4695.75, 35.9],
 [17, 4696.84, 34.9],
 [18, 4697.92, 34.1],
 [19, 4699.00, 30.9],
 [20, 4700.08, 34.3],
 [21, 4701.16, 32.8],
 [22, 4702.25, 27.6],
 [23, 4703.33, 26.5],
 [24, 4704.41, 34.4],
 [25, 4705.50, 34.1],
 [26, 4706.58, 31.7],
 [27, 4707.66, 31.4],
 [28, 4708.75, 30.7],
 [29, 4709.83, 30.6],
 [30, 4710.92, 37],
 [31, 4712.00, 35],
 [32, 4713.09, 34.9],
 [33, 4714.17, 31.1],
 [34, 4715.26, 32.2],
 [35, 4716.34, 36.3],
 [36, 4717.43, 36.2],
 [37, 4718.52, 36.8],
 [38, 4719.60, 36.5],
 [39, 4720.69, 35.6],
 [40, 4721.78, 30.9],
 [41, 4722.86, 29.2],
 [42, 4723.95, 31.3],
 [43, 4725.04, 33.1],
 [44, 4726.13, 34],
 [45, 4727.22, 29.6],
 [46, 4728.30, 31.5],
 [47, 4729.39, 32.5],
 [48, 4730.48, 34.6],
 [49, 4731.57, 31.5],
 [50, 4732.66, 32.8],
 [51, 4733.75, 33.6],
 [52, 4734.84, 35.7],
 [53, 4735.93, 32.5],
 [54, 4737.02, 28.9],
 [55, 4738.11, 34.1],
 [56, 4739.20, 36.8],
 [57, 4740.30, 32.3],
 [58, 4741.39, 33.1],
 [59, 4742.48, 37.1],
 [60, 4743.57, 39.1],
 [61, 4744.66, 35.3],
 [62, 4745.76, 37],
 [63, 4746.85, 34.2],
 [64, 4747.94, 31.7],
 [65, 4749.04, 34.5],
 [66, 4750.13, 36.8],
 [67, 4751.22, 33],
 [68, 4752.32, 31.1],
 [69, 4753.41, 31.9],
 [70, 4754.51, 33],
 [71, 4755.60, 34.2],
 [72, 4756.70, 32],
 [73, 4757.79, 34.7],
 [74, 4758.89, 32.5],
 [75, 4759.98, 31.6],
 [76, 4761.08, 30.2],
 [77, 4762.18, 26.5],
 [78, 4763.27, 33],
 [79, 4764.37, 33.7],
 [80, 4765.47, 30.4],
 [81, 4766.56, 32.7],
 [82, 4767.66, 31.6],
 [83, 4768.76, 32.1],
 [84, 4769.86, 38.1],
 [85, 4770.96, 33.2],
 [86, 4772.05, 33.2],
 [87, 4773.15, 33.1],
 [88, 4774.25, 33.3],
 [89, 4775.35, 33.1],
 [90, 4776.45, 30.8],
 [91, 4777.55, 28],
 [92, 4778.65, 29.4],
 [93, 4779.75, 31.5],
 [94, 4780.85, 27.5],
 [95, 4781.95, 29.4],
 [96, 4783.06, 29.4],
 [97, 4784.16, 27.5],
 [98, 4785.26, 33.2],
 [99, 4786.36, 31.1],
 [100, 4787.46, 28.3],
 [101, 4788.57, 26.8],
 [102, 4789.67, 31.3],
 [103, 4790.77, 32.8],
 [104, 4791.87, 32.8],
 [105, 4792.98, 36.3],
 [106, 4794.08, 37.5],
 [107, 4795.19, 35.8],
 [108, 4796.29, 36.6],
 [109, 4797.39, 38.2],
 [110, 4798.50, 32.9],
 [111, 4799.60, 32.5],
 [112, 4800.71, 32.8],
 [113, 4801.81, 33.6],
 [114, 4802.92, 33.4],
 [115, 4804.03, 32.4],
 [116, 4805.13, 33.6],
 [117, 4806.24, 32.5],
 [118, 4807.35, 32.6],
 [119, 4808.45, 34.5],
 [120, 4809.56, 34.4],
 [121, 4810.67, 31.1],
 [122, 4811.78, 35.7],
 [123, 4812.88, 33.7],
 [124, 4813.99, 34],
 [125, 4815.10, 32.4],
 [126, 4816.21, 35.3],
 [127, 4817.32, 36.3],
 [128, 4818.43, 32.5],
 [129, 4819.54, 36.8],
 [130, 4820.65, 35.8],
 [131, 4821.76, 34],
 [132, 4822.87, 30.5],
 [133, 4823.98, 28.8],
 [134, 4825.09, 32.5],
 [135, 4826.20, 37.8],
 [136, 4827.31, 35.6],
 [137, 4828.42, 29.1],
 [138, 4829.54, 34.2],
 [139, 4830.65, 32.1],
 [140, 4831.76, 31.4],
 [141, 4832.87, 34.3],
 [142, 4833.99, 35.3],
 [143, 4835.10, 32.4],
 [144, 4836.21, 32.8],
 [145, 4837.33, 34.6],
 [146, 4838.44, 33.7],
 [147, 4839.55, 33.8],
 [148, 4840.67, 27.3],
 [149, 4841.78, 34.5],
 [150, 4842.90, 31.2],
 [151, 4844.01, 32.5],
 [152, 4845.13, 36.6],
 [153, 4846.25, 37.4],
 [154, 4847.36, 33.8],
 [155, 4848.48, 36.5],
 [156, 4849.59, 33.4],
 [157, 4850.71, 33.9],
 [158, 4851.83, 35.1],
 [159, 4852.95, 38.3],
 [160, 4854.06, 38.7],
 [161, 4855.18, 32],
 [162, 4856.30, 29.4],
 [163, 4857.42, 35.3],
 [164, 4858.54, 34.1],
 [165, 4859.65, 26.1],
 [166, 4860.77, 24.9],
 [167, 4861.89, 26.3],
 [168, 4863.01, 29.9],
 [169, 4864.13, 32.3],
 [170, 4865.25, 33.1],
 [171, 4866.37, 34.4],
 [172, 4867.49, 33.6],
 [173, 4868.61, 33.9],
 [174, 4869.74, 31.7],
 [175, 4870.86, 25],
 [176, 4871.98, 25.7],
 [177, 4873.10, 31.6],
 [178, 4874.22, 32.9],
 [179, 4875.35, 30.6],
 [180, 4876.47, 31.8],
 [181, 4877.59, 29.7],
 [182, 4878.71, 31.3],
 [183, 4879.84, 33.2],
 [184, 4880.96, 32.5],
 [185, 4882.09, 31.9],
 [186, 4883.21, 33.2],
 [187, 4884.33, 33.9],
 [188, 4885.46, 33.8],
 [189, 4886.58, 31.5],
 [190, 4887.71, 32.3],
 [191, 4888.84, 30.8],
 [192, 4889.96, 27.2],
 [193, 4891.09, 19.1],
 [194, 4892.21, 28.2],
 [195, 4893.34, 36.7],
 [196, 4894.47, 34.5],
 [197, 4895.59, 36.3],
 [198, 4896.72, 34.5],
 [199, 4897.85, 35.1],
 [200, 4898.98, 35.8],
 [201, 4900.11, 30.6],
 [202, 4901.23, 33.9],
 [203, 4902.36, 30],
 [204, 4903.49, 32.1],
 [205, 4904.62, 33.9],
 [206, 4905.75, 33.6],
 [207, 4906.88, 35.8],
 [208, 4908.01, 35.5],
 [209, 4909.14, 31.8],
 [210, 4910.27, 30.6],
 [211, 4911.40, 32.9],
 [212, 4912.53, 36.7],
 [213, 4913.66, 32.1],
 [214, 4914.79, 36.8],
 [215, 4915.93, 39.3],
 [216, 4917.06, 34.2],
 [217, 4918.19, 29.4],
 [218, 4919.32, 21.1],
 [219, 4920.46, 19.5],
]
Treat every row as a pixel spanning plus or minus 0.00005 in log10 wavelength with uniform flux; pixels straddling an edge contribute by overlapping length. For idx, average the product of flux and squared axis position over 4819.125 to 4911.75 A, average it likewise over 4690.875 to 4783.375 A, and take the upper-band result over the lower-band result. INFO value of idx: 1.04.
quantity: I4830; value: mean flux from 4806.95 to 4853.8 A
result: 33.8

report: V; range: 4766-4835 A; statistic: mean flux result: 32.9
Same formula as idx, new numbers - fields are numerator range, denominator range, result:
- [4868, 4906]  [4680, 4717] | 1.03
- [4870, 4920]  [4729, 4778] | 1.02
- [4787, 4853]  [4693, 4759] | 1.05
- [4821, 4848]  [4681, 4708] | 1.06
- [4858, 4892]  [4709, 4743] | 0.97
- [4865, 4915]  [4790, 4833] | 0.99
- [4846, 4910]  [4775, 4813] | 1.03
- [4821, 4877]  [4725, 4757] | 1.01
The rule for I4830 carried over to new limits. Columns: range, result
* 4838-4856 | 34.2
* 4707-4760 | 33.5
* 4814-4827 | 33.9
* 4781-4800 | 32.4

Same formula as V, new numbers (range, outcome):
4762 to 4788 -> 31.3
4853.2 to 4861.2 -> 31.9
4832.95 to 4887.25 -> 32.5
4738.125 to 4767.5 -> 33.4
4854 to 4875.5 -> 30.9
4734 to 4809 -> 32.8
